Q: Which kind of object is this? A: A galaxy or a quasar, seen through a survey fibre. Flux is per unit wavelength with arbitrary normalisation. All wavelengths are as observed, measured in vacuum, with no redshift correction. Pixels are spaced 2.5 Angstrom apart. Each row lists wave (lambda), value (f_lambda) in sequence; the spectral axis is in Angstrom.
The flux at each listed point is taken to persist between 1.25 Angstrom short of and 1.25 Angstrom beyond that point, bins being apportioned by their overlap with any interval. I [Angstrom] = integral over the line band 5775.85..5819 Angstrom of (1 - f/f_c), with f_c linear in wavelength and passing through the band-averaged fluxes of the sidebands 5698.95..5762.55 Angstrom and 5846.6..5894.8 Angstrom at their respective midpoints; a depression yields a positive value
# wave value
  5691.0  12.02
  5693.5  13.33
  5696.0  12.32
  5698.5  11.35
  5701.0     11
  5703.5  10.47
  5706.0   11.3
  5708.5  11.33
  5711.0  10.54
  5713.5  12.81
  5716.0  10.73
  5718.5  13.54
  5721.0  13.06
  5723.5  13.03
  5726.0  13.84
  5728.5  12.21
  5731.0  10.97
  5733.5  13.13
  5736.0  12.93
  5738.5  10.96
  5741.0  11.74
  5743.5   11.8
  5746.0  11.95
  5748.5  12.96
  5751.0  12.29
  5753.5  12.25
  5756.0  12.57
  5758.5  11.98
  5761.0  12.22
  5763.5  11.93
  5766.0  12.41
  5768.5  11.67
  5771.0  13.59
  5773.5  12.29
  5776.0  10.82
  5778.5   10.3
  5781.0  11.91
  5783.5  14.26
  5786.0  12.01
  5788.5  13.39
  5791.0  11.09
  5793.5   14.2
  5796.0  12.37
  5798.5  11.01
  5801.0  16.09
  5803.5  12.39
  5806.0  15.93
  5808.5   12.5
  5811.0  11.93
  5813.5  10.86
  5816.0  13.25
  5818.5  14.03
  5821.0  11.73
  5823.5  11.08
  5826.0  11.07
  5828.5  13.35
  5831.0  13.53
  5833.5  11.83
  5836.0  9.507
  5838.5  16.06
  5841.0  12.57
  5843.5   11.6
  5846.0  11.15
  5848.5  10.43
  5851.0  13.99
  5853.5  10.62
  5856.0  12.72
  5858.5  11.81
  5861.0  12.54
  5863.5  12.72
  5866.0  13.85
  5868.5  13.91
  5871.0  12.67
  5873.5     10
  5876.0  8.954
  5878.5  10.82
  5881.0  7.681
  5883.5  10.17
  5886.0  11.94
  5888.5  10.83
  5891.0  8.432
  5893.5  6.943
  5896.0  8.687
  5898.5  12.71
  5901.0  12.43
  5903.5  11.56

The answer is -4.1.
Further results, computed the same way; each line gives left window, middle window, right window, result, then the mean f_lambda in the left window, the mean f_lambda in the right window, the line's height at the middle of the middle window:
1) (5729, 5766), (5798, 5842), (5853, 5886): -3.8 Angstrom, 12.1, 11.5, 11.7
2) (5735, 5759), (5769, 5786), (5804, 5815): 0.4 Angstrom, 12.1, 12.8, 12.5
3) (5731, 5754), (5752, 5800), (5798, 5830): 0.7 Angstrom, 12.2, 12.8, 12.4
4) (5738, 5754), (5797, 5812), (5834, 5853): -1.5 Angstrom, 12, 12.1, 12.1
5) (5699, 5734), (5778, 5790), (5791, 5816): 0.2 Angstrom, 12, 12.9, 12.7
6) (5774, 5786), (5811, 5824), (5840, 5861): -0.4 Angstrom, 11.9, 11.9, 11.9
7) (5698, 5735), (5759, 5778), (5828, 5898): -0.5 Angstrom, 12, 11.4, 11.8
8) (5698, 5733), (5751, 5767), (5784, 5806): 0.4 Angstrom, 11.9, 13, 12.5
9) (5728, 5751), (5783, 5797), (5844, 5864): -0.9 Angstrom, 12.1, 12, 12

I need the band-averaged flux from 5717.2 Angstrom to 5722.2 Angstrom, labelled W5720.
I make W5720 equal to 13.3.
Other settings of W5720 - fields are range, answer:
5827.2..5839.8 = 12.8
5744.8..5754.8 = 12.4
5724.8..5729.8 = 13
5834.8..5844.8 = 12.4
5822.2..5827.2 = 11.1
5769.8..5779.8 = 11.7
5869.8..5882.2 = 10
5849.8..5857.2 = 12.4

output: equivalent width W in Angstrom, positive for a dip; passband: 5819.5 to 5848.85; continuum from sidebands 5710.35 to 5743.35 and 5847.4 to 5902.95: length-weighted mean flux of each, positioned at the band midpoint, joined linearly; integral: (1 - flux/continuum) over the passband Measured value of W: -1.5 Angstrom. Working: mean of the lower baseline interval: 12.3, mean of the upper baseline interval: 11.1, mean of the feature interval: 12.1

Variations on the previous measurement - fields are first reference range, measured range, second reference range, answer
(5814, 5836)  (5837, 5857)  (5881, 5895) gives -1.88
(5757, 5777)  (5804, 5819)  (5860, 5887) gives -1.50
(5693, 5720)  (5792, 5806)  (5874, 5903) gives -3.36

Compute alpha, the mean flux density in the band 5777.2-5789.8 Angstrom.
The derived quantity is 12.4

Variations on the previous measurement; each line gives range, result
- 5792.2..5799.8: 12.5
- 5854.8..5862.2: 12.4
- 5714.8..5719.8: 12.2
